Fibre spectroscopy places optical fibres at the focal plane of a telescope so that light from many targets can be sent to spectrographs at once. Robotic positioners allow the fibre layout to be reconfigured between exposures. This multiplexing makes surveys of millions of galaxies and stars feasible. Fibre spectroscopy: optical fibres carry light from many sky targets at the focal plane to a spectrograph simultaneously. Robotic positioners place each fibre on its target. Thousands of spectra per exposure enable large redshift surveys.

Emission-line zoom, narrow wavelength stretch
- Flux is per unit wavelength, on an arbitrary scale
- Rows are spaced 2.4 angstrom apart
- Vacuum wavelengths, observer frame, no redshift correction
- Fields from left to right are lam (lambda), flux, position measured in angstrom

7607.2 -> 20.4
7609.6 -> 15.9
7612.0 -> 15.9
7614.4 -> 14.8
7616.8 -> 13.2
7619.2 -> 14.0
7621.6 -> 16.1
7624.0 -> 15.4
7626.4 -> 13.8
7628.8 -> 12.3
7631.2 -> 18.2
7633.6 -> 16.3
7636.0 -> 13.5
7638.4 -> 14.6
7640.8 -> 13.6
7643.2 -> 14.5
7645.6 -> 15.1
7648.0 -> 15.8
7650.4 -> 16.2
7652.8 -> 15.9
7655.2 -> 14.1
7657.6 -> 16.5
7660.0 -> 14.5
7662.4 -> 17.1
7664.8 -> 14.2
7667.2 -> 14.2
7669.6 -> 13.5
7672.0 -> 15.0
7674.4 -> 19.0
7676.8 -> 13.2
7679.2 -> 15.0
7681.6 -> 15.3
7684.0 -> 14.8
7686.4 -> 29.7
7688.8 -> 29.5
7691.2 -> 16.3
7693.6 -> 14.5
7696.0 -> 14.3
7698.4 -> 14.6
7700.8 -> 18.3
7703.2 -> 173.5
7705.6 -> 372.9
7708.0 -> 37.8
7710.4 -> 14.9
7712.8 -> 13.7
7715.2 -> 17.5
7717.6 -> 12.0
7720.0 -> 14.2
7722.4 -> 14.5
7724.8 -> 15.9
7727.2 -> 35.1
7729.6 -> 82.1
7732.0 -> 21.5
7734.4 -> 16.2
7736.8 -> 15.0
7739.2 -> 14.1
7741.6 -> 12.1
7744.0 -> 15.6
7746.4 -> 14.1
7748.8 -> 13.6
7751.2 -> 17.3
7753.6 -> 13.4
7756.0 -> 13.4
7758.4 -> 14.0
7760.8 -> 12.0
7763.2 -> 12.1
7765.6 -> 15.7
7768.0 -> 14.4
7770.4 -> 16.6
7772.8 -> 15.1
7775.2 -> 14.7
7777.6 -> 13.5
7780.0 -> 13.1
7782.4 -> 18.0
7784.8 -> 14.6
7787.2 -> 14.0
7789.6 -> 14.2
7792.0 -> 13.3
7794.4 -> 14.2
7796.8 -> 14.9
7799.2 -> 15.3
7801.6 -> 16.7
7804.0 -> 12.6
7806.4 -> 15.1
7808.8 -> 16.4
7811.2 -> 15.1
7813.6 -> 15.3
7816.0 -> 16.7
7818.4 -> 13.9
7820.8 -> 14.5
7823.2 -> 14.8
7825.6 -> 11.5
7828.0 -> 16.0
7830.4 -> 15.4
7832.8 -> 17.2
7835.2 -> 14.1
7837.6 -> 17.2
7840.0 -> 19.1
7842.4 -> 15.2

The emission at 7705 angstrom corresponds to H-alpha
